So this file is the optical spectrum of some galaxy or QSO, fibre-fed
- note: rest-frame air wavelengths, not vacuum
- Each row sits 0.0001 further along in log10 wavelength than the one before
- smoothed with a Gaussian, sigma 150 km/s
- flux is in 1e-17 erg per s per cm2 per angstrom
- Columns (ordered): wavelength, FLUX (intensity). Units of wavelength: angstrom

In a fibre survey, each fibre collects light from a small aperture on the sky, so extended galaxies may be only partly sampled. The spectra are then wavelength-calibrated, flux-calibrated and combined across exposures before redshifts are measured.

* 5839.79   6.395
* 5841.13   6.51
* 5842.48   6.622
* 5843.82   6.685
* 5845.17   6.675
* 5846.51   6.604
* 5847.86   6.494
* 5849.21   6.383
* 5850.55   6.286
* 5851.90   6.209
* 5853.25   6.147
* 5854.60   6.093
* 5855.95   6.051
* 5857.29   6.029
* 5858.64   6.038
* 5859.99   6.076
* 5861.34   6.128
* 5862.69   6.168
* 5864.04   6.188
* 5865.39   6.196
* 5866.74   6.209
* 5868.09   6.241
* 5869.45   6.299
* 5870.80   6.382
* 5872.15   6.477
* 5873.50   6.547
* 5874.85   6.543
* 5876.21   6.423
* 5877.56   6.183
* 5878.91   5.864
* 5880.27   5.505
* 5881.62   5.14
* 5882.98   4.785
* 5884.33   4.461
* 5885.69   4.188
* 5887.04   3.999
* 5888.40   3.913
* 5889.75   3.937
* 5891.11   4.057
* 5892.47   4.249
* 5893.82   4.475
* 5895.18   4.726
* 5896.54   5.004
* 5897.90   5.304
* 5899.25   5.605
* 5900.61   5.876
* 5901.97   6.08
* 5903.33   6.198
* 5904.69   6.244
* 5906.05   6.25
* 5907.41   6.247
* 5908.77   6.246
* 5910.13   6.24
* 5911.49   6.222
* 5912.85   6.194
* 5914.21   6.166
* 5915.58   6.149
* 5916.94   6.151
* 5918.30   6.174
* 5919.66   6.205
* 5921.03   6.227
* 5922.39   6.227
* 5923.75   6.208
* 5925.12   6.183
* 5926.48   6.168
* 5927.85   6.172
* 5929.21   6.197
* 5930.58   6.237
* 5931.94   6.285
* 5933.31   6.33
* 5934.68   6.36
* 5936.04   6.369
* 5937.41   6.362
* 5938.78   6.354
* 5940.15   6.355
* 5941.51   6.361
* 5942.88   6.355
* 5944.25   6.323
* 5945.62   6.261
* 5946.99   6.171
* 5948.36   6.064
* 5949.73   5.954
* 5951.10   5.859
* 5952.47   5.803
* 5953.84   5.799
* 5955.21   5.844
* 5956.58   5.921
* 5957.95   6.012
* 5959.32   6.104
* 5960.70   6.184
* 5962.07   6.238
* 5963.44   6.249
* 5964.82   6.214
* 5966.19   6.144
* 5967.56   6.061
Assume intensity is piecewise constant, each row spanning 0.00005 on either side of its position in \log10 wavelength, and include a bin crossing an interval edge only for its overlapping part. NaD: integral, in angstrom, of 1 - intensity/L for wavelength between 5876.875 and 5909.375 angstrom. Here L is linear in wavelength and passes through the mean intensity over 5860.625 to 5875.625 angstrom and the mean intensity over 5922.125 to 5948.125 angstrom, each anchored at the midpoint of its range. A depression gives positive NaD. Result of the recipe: 5.7 angstrom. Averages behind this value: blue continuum 6.3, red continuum 6.27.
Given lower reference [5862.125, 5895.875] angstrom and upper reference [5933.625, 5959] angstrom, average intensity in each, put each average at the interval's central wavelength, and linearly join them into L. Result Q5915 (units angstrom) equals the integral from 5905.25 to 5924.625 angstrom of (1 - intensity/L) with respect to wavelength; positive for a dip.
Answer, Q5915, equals -1.4 angstrom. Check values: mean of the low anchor 5.4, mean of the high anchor 6.14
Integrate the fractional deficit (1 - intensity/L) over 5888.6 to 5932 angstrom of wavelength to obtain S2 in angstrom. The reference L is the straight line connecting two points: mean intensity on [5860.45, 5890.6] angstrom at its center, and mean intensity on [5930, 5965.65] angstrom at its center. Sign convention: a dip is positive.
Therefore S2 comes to 0.80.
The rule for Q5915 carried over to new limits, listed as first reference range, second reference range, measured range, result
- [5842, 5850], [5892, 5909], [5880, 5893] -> 3.23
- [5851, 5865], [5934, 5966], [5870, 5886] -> 0.98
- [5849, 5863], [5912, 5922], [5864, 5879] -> -0.41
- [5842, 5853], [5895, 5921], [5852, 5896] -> 5.04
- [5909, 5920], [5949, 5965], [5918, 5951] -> -0.73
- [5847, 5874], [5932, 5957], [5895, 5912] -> 0.83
